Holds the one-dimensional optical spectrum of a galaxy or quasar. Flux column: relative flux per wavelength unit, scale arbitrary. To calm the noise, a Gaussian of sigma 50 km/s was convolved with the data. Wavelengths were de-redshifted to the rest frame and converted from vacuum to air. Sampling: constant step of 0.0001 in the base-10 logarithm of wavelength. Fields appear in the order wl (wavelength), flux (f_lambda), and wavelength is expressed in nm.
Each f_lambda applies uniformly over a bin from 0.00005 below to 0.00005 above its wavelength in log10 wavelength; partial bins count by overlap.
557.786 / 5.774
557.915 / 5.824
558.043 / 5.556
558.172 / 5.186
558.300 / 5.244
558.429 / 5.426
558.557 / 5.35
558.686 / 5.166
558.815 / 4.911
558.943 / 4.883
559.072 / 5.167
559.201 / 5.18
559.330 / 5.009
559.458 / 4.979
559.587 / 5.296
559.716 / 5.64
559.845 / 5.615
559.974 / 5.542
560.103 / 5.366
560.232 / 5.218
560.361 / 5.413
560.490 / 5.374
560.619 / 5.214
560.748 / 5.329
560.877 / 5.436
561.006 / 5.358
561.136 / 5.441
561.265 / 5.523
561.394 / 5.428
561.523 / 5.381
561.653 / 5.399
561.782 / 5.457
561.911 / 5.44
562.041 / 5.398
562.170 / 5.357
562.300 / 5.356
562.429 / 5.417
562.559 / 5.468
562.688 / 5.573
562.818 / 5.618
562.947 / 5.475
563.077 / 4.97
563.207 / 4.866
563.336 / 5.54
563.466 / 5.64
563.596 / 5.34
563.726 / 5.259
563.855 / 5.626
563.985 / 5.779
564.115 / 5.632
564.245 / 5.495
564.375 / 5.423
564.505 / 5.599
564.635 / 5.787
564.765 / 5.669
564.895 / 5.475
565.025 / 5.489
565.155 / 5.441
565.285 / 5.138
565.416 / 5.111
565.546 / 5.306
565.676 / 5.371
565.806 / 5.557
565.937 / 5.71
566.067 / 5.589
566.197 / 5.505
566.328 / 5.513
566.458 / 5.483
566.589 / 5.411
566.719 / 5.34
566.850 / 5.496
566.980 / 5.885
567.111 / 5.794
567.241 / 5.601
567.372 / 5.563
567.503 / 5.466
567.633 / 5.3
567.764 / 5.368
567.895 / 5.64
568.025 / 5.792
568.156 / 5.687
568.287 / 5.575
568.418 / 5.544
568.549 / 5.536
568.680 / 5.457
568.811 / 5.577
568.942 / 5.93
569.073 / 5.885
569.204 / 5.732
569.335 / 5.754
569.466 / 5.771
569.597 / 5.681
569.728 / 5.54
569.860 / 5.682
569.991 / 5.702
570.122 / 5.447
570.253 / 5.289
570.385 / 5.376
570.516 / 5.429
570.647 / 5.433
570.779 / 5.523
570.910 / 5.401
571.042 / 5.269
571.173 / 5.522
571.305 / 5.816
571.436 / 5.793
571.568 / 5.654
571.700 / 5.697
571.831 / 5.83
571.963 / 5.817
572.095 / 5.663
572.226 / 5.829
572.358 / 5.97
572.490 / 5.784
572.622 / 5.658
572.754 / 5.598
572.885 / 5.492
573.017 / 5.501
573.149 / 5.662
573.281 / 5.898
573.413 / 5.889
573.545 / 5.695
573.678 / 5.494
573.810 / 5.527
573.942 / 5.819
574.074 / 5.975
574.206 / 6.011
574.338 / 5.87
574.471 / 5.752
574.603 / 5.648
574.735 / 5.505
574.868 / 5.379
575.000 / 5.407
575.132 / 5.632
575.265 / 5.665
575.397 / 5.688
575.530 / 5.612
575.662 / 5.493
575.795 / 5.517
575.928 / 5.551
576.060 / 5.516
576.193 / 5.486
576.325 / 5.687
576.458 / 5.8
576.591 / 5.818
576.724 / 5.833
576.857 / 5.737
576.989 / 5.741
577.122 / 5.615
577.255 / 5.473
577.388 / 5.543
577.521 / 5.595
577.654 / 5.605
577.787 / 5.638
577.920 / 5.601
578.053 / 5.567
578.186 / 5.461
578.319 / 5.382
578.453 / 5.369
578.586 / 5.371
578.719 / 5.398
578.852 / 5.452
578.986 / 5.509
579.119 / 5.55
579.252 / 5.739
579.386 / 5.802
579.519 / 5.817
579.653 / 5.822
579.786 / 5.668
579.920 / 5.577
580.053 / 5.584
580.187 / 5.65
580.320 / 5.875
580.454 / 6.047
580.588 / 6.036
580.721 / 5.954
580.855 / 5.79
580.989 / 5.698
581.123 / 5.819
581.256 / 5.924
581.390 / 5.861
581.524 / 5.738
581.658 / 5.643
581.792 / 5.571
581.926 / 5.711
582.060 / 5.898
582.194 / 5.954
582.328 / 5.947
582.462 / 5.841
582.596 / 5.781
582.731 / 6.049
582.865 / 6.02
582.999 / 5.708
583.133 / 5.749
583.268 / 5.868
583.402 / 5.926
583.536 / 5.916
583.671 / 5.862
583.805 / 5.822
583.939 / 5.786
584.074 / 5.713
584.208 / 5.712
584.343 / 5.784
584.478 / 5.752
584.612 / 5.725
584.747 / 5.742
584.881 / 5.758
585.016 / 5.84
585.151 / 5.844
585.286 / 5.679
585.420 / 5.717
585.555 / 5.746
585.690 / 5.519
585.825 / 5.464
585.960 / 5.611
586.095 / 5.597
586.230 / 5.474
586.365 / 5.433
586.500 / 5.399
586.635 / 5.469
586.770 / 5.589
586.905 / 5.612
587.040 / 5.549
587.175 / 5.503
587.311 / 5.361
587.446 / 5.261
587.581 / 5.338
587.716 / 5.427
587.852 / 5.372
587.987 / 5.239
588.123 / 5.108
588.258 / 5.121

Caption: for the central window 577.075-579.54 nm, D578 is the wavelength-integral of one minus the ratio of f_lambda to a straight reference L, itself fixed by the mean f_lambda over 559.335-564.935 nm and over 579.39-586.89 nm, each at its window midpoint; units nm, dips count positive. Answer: 0.06 nm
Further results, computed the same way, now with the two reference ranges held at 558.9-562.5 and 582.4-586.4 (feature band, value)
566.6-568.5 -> -0.04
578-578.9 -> 0.04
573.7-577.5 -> -0.04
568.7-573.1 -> -0.09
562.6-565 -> -0.04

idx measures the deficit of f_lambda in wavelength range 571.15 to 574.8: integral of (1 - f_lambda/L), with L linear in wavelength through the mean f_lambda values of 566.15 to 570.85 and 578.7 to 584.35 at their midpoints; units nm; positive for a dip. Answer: -0.05 nm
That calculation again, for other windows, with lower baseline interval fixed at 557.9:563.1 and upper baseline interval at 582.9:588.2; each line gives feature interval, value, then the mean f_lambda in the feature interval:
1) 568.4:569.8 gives -0.06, 5.68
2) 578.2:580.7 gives -0.04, 5.65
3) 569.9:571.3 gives 0.00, 5.46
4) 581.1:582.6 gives -0.06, 5.81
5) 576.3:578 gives -0.04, 5.67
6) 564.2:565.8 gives -0.01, 5.45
